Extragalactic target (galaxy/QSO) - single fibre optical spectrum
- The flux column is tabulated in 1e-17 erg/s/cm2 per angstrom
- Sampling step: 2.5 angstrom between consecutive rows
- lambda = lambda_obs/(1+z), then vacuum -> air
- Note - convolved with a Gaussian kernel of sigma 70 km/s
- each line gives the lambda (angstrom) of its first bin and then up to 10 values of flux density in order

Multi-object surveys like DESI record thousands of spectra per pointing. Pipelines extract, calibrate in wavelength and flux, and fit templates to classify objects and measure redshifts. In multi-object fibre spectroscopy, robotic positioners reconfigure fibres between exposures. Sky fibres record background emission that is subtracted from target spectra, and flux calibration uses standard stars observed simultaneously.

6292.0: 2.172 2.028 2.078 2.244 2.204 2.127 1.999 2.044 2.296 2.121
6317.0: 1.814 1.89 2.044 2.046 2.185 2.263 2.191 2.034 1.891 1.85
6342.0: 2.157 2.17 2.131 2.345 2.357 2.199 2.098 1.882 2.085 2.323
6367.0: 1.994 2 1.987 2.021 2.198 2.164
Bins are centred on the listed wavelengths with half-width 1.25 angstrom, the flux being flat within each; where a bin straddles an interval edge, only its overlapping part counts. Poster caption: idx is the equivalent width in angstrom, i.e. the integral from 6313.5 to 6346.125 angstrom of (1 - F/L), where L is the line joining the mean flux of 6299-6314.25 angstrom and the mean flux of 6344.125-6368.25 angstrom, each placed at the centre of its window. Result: 1.53 angstrom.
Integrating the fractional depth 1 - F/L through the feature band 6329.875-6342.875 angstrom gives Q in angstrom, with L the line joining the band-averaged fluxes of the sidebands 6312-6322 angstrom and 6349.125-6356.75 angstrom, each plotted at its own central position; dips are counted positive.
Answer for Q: 0.6 angstrom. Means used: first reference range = 2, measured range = 2.04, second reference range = 2.27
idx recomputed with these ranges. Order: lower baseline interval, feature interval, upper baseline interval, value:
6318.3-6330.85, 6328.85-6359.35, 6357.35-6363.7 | -1.1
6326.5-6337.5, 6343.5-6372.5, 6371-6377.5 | -0.7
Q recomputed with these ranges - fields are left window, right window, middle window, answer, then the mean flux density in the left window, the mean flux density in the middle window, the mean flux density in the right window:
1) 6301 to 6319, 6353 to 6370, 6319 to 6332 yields -0.16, 2.08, 2.11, 2.09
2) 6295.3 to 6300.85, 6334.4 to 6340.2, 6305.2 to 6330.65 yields -0.54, 2.15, 2.07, 1.91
